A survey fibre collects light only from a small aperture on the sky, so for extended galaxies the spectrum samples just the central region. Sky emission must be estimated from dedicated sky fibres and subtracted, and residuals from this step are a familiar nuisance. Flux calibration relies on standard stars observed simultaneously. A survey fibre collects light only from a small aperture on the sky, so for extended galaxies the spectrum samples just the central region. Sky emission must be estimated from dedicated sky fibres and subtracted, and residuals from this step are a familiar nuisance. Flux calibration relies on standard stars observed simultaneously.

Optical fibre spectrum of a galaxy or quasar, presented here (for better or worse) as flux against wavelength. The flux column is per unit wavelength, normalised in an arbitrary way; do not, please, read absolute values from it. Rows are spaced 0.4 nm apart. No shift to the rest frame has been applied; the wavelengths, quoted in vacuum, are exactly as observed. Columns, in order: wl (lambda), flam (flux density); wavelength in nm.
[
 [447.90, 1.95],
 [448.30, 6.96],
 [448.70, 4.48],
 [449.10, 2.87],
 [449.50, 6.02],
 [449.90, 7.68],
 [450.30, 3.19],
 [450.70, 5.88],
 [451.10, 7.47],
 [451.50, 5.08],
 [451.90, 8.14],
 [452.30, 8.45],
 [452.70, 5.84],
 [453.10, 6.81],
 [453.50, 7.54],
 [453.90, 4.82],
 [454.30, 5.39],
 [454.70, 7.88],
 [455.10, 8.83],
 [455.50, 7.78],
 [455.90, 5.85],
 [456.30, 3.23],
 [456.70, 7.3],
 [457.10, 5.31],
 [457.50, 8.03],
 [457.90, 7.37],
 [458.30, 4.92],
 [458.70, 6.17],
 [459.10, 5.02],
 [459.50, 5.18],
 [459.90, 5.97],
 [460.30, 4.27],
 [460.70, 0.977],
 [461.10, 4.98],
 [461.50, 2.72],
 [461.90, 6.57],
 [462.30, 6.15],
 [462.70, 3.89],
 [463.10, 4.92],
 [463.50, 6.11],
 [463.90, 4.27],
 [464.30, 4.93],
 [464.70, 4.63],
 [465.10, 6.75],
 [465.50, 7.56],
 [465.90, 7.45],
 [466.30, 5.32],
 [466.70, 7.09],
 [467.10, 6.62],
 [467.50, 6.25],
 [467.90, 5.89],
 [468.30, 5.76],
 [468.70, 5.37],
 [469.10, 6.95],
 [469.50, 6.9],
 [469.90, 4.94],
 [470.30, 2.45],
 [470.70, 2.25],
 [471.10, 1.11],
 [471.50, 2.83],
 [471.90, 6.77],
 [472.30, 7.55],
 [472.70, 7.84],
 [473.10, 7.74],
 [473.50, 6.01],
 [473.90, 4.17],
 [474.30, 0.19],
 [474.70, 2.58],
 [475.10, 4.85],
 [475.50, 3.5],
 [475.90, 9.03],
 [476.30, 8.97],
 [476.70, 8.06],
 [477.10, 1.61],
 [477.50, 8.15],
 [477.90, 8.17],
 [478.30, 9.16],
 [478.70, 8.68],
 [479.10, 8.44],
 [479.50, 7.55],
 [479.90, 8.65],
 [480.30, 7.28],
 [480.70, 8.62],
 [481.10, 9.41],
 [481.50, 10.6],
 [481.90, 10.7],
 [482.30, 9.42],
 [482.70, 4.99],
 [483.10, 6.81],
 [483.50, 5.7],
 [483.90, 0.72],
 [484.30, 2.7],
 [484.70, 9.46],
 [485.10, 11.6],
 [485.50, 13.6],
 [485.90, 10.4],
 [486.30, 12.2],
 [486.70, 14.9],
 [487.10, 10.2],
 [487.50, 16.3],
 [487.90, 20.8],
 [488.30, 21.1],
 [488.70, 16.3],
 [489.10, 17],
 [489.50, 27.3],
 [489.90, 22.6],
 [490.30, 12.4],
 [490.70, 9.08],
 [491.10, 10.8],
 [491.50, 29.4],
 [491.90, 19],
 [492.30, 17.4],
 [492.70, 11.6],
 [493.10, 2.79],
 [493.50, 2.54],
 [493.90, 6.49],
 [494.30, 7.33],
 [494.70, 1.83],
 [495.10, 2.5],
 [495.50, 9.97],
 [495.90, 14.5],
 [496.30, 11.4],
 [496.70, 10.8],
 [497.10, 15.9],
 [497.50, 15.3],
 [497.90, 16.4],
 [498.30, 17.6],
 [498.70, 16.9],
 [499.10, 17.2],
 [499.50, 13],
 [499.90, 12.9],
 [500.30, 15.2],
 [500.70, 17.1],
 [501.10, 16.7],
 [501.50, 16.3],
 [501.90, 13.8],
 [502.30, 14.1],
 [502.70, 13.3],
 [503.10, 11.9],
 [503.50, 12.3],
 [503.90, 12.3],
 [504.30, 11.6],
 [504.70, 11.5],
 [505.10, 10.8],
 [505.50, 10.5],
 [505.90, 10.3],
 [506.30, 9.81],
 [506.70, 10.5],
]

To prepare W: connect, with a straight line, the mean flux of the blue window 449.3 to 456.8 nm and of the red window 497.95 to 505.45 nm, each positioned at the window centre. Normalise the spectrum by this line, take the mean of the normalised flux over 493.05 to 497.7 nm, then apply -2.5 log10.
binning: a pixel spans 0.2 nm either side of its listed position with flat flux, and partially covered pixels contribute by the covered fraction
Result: 0.46 mag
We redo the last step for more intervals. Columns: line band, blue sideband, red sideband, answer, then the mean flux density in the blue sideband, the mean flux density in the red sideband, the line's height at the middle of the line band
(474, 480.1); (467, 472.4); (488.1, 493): 0.44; 5.04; 17.5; 9.44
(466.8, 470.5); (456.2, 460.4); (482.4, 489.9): 0.40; 5.8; 12.6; 8.32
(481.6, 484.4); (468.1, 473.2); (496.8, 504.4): 0.41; 5.22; 14.7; 9.13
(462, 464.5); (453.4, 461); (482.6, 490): 0.39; 5.85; 12.9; 7.31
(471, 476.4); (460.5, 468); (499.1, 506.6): 0.36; 5.42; 13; 7.29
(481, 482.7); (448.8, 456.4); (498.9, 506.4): 0.09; 6.27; 13.2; 10.3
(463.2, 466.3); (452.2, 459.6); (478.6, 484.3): 0.15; 6.4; 7.49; 6.77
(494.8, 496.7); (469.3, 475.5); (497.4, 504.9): 0.34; 4.51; 14.5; 12.6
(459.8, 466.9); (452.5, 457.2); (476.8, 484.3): 0.27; 6.4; 7.36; 6.72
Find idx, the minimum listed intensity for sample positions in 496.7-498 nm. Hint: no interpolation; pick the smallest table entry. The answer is 10.8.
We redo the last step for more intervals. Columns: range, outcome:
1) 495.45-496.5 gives 9.97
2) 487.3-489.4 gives 16.3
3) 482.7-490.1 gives 0.72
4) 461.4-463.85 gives 2.72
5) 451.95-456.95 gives 3.23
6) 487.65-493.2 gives 2.79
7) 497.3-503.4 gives 11.9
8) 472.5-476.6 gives 0.19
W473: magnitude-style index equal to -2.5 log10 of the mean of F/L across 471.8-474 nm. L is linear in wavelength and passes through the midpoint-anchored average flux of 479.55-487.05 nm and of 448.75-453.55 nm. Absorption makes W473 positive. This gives 0.167 mag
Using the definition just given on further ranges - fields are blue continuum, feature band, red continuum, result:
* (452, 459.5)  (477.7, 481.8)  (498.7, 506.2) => 0.155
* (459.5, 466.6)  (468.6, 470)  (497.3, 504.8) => 0.092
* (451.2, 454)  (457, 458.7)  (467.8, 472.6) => -0.038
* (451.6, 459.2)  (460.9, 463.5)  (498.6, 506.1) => 0.458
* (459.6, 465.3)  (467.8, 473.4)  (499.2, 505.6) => 0.229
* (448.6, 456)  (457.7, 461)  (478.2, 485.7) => 0.329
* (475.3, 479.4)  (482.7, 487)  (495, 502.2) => 0.150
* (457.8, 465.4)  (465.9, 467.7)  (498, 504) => -0.021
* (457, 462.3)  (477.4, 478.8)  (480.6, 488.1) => 0.027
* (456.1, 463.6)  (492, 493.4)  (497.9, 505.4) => 0.149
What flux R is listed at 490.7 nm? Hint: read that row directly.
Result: 9.08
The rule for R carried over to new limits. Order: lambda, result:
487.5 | 16.3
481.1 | 9.41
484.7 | 9.46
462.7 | 3.89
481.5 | 10.6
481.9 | 10.7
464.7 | 4.63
